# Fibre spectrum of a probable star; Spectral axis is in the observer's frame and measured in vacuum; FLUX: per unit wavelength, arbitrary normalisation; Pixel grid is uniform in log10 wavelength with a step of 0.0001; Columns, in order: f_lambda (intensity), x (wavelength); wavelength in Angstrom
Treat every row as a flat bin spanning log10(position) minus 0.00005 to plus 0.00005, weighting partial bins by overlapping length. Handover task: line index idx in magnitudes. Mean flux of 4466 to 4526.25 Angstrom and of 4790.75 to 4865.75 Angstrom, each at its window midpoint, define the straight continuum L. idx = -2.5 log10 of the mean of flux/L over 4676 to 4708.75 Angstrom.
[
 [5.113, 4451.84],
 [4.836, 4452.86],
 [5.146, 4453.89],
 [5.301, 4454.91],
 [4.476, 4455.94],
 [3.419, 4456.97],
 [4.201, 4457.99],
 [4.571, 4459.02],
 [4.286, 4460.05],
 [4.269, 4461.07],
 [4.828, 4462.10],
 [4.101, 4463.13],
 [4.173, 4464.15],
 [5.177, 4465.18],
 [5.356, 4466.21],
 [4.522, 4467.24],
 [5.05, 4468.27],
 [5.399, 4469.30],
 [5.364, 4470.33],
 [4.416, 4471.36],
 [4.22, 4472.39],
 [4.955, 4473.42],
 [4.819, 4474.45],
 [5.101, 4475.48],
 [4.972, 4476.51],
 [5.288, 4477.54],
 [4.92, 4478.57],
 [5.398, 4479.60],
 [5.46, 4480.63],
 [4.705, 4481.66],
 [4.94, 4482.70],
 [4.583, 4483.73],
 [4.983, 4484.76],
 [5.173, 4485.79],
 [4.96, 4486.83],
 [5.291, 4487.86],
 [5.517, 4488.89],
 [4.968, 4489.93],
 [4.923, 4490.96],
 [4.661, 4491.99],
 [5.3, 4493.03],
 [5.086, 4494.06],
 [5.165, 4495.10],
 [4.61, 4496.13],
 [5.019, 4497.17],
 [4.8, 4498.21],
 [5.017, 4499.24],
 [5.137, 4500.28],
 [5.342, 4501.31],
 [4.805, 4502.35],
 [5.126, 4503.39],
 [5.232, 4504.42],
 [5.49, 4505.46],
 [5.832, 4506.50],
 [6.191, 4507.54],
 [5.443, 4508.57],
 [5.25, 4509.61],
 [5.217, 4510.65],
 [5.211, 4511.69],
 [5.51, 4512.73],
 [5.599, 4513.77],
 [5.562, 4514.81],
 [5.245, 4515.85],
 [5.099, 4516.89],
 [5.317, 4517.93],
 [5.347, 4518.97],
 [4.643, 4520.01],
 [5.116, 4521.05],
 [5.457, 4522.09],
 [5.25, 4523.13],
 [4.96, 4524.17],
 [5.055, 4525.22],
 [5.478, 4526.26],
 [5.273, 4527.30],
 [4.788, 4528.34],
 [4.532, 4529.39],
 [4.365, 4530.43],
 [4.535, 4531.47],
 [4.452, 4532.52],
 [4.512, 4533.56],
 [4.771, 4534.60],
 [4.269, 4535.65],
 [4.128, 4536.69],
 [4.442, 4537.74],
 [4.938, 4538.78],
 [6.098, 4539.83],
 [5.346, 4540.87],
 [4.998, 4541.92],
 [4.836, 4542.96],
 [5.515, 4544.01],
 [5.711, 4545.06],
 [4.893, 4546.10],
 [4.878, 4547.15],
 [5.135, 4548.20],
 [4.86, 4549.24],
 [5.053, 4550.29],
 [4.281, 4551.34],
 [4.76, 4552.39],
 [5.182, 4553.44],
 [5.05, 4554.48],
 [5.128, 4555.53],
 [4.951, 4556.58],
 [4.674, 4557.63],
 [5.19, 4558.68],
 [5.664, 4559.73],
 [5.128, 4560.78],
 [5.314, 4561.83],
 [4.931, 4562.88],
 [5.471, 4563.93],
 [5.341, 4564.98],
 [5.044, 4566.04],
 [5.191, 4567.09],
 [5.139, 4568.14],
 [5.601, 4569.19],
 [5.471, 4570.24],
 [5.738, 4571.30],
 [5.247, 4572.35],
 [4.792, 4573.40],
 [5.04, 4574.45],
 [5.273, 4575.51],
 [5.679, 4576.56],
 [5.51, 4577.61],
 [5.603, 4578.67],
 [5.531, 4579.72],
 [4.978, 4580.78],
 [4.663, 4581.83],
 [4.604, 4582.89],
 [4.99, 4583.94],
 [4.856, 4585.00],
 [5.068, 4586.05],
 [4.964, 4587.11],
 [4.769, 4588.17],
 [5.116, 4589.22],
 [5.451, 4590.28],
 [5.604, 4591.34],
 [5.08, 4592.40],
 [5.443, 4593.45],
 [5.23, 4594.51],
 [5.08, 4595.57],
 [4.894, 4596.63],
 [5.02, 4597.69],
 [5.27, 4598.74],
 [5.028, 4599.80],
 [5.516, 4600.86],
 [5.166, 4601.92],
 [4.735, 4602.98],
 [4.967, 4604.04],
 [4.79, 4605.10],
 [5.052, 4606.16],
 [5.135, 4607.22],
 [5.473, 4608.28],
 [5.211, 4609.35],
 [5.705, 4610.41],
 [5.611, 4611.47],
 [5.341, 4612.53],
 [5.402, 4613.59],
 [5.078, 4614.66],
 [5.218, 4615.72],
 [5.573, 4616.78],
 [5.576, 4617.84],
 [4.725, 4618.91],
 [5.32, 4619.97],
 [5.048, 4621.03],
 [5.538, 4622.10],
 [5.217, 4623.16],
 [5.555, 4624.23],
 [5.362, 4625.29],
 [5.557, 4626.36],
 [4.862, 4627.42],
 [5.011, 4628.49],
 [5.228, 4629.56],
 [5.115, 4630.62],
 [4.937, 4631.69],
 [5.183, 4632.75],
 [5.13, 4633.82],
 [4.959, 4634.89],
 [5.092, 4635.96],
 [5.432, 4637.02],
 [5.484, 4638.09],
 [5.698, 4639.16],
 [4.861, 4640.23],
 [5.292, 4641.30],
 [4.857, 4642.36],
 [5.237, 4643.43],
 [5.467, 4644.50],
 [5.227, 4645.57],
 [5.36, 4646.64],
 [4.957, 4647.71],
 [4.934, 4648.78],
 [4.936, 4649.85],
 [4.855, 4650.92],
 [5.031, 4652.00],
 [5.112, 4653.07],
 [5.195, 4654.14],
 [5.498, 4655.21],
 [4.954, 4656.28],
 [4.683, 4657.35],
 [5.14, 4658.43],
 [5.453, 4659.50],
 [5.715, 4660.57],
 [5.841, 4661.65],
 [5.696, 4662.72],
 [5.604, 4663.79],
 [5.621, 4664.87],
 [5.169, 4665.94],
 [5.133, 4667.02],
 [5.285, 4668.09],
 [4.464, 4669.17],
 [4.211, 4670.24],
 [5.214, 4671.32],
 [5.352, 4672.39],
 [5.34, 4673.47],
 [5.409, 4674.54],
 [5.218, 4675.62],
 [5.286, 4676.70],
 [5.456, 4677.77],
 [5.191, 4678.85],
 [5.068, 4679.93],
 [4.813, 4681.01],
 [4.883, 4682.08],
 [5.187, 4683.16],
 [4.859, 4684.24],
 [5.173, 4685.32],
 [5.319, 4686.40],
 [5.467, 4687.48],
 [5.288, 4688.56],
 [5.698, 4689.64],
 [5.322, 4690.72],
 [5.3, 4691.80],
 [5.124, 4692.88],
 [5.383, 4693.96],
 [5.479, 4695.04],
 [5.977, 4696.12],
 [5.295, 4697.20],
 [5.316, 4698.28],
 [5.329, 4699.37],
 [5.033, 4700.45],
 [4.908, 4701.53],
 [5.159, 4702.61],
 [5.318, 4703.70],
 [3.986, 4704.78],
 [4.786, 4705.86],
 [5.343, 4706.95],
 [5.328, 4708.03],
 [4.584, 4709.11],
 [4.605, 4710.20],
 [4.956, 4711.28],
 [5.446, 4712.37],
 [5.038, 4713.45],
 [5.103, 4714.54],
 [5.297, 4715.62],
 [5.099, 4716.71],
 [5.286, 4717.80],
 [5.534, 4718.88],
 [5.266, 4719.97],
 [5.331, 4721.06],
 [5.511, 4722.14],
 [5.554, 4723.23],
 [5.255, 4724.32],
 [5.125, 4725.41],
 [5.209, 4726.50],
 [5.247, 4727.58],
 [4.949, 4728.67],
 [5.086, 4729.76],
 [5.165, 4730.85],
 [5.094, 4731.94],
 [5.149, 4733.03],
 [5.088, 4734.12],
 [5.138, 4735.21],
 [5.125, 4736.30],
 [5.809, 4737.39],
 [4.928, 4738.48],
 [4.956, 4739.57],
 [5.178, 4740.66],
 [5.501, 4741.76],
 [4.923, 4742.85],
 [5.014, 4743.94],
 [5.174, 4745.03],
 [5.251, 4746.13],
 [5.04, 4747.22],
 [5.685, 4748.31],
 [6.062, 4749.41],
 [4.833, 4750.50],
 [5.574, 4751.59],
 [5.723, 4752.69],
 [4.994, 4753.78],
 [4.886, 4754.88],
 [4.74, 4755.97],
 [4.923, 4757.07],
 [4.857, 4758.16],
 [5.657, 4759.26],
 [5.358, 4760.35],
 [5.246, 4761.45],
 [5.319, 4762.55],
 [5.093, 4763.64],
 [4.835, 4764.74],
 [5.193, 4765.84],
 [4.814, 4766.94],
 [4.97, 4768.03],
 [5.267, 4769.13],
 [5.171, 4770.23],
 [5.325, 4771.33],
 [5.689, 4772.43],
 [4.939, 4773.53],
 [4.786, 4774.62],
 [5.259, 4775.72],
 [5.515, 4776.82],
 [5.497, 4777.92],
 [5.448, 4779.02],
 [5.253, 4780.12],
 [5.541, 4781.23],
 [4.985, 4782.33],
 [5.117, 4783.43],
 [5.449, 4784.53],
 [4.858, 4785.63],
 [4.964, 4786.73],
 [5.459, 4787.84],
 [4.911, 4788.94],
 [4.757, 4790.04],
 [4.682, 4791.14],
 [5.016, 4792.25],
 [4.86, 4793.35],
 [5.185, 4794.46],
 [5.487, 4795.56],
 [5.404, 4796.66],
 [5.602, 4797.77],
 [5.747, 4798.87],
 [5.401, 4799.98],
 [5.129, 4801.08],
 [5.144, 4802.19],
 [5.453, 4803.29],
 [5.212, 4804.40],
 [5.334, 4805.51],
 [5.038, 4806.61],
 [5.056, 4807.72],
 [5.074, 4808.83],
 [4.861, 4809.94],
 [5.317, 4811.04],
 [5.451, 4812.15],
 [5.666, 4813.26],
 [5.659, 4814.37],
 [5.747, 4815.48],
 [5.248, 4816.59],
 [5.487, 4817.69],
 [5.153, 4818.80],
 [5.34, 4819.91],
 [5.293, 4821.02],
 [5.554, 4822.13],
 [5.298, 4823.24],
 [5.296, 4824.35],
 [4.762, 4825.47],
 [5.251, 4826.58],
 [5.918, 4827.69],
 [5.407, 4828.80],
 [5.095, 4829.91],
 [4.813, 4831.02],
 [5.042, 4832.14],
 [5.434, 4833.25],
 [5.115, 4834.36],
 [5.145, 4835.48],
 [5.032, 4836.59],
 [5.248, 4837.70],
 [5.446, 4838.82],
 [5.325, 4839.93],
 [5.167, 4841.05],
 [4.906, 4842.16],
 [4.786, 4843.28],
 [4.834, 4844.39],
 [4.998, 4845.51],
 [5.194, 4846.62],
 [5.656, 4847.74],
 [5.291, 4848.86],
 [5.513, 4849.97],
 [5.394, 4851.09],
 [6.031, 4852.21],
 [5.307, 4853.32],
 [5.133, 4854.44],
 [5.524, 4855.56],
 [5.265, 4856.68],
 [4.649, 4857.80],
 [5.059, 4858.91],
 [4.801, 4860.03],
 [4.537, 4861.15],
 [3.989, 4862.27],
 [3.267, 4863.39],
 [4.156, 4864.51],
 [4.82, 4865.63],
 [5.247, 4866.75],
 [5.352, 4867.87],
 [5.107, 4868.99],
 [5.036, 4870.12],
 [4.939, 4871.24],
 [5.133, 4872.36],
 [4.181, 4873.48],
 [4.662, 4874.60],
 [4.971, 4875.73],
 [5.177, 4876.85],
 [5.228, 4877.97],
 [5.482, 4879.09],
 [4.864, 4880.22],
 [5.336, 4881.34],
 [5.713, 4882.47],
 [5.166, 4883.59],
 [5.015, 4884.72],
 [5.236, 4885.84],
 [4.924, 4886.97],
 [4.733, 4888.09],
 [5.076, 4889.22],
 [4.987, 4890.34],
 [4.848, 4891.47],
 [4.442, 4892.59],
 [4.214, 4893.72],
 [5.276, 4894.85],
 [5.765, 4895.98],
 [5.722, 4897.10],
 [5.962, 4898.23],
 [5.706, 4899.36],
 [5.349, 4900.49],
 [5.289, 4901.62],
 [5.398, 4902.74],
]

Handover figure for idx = -0.010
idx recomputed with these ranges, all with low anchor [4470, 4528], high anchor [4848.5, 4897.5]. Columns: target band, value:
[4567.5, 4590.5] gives -0.015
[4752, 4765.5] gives -0.019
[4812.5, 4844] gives -0.052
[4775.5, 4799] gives -0.038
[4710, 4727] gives -0.037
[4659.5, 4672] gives -0.041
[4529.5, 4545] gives 0.066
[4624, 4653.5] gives -0.016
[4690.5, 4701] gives -0.060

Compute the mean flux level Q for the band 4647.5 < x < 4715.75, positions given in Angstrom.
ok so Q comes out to 5.17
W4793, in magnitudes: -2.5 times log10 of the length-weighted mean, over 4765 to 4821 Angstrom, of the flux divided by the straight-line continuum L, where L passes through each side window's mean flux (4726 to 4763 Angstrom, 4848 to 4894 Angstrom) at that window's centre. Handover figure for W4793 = -0.03 mag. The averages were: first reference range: 5.2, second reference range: 4.98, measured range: 5.24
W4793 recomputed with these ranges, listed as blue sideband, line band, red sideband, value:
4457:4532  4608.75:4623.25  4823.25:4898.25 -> -0.06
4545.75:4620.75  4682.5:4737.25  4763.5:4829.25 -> 0.00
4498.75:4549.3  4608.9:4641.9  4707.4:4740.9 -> -0.03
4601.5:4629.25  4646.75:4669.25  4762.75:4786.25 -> 0.00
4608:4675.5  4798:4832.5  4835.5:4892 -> -0.05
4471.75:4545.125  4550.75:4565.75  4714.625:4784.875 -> 0.01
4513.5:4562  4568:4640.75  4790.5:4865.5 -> -0.03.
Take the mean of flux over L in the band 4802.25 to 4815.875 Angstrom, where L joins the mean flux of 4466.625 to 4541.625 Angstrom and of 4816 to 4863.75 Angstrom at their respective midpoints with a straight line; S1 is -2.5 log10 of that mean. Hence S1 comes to -0.04 mag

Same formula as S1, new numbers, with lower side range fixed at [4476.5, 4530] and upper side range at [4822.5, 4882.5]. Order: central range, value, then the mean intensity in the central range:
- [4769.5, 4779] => -0.04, 5.28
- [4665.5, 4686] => 0.01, 5.09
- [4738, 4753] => -0.03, 5.27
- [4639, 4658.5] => 0.00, 5.11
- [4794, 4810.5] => -0.04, 5.28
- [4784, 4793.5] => 0.02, 5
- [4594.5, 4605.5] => 0.02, 5.06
